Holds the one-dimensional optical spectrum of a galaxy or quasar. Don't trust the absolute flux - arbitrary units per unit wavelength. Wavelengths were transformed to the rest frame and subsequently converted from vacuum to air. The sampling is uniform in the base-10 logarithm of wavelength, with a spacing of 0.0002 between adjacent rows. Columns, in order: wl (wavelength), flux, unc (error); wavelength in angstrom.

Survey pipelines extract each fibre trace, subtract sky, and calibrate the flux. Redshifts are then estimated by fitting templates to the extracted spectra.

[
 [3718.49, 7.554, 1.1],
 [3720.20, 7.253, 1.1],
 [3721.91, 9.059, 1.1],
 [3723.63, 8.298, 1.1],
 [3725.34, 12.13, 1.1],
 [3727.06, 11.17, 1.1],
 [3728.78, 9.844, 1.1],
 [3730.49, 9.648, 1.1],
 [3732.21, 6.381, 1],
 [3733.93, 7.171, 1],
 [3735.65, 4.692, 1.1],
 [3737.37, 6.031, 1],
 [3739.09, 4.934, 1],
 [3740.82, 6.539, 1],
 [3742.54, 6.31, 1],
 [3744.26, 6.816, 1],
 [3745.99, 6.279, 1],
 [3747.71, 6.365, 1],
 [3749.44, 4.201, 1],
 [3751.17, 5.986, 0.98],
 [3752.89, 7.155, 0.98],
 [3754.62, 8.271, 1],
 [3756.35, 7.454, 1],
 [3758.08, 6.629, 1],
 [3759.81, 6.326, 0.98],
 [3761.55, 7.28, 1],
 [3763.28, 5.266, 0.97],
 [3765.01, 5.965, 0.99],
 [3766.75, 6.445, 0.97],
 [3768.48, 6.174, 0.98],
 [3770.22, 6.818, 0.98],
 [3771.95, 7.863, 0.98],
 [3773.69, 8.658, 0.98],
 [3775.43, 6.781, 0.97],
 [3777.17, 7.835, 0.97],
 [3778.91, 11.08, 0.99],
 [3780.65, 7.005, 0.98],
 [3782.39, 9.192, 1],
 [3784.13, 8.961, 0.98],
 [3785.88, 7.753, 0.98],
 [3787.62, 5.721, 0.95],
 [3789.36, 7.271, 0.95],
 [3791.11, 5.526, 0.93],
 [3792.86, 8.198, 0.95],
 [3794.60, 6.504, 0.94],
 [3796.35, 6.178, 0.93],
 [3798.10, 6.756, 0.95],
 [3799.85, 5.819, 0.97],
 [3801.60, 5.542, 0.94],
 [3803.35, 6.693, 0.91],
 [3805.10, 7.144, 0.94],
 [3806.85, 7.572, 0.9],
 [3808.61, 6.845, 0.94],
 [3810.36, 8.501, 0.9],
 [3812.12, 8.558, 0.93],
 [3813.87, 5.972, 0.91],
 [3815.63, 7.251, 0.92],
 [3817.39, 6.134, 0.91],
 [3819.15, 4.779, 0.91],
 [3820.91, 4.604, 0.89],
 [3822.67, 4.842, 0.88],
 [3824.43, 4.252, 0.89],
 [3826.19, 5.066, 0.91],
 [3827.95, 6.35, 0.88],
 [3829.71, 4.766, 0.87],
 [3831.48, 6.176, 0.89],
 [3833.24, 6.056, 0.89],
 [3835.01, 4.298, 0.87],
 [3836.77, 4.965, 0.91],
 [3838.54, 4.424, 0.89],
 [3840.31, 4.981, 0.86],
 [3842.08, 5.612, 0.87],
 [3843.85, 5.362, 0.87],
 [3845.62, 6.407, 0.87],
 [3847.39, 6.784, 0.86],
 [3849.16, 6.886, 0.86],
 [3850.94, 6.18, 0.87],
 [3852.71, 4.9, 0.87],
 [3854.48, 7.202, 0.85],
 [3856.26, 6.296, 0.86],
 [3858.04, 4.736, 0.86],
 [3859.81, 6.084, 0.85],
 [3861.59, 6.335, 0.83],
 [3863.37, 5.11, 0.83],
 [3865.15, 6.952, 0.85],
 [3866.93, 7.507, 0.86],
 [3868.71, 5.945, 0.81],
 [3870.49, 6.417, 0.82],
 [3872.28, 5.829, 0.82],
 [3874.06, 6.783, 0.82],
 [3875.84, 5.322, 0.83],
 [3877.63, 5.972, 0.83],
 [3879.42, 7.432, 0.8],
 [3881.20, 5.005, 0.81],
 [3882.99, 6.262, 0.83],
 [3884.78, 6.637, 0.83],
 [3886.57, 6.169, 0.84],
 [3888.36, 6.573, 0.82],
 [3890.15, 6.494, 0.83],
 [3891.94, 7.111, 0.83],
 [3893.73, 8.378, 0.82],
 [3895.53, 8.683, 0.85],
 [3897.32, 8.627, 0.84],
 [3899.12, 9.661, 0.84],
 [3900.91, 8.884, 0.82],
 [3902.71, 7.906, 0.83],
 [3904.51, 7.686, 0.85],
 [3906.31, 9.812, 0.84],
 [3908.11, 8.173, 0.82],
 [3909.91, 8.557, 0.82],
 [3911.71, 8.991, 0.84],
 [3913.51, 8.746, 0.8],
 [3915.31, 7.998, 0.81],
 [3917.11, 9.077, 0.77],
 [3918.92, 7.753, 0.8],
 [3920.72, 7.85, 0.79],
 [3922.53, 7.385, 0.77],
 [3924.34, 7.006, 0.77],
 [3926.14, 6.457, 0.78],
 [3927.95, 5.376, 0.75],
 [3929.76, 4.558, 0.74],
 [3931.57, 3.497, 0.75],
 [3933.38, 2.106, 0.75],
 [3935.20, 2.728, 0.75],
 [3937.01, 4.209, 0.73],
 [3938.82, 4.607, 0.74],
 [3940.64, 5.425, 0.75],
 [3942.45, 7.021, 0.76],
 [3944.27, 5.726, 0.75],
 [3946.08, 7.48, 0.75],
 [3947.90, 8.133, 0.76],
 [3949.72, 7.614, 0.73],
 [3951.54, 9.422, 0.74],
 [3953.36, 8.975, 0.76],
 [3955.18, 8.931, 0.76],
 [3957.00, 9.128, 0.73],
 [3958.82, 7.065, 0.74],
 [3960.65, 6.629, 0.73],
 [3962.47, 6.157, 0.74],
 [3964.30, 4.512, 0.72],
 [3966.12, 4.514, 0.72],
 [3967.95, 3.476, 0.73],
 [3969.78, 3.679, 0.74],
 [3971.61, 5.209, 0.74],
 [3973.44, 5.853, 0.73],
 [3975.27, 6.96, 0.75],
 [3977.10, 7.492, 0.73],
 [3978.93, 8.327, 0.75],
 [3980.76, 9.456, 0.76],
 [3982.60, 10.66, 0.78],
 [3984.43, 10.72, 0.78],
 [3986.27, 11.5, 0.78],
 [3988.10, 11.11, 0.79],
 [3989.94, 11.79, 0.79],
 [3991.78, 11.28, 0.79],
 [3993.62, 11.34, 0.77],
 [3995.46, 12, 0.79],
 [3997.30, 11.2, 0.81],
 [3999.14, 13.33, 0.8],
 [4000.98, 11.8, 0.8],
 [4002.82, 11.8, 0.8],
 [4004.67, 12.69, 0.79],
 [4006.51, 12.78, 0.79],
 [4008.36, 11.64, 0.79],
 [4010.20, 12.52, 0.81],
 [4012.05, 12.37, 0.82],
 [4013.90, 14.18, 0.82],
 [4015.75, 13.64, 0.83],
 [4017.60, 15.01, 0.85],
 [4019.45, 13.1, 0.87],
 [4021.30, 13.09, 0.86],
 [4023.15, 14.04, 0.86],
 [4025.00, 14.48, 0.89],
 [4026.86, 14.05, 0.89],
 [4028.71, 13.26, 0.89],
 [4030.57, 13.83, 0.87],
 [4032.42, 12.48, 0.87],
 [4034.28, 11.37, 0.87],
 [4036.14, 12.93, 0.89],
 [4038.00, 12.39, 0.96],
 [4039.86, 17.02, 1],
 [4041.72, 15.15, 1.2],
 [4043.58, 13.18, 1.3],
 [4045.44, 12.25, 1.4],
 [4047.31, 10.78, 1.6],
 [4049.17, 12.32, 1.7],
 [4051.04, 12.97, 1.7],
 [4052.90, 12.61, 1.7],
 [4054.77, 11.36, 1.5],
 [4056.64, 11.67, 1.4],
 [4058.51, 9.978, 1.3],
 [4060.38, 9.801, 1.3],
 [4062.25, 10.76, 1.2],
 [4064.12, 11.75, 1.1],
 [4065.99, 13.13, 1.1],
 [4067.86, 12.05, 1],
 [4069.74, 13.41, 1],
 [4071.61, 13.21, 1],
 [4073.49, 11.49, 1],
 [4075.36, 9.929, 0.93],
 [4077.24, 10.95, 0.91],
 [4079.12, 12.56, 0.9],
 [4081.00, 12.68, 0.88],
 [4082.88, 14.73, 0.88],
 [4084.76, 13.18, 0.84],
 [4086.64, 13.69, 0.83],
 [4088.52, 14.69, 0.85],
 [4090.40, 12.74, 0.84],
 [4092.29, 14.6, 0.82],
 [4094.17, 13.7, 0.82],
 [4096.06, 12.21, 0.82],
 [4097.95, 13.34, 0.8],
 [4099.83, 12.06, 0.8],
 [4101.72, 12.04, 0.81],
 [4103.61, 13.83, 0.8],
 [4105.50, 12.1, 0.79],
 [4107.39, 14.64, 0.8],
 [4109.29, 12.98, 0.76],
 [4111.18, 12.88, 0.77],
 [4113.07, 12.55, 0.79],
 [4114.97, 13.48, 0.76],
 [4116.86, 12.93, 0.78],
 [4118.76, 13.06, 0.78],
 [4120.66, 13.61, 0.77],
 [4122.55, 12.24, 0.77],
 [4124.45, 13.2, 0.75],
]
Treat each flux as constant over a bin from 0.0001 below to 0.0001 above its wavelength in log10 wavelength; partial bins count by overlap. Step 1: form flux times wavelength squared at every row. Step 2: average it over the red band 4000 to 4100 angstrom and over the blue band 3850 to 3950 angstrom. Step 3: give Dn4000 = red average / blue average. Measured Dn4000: 2.06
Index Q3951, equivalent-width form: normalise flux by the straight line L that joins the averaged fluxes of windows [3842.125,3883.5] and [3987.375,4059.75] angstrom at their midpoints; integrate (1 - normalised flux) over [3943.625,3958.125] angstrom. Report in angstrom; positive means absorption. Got 2.29 angstrom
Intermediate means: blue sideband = 6.15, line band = 8.21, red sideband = 12.7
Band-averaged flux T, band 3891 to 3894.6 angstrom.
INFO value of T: 7.73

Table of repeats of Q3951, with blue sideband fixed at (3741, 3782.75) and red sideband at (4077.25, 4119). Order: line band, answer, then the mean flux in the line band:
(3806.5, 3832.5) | 6.3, 6.08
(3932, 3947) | 7.9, 4.87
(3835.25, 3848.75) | 4.7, 5.5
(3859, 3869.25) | 2.9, 6.34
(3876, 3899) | 5.7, 6.98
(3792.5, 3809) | 2.2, 6.68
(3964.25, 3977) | 6.8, 5.08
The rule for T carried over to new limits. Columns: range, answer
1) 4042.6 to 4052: 12.3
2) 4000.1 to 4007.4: 12.3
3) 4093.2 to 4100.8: 12.8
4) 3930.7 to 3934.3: 2.79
